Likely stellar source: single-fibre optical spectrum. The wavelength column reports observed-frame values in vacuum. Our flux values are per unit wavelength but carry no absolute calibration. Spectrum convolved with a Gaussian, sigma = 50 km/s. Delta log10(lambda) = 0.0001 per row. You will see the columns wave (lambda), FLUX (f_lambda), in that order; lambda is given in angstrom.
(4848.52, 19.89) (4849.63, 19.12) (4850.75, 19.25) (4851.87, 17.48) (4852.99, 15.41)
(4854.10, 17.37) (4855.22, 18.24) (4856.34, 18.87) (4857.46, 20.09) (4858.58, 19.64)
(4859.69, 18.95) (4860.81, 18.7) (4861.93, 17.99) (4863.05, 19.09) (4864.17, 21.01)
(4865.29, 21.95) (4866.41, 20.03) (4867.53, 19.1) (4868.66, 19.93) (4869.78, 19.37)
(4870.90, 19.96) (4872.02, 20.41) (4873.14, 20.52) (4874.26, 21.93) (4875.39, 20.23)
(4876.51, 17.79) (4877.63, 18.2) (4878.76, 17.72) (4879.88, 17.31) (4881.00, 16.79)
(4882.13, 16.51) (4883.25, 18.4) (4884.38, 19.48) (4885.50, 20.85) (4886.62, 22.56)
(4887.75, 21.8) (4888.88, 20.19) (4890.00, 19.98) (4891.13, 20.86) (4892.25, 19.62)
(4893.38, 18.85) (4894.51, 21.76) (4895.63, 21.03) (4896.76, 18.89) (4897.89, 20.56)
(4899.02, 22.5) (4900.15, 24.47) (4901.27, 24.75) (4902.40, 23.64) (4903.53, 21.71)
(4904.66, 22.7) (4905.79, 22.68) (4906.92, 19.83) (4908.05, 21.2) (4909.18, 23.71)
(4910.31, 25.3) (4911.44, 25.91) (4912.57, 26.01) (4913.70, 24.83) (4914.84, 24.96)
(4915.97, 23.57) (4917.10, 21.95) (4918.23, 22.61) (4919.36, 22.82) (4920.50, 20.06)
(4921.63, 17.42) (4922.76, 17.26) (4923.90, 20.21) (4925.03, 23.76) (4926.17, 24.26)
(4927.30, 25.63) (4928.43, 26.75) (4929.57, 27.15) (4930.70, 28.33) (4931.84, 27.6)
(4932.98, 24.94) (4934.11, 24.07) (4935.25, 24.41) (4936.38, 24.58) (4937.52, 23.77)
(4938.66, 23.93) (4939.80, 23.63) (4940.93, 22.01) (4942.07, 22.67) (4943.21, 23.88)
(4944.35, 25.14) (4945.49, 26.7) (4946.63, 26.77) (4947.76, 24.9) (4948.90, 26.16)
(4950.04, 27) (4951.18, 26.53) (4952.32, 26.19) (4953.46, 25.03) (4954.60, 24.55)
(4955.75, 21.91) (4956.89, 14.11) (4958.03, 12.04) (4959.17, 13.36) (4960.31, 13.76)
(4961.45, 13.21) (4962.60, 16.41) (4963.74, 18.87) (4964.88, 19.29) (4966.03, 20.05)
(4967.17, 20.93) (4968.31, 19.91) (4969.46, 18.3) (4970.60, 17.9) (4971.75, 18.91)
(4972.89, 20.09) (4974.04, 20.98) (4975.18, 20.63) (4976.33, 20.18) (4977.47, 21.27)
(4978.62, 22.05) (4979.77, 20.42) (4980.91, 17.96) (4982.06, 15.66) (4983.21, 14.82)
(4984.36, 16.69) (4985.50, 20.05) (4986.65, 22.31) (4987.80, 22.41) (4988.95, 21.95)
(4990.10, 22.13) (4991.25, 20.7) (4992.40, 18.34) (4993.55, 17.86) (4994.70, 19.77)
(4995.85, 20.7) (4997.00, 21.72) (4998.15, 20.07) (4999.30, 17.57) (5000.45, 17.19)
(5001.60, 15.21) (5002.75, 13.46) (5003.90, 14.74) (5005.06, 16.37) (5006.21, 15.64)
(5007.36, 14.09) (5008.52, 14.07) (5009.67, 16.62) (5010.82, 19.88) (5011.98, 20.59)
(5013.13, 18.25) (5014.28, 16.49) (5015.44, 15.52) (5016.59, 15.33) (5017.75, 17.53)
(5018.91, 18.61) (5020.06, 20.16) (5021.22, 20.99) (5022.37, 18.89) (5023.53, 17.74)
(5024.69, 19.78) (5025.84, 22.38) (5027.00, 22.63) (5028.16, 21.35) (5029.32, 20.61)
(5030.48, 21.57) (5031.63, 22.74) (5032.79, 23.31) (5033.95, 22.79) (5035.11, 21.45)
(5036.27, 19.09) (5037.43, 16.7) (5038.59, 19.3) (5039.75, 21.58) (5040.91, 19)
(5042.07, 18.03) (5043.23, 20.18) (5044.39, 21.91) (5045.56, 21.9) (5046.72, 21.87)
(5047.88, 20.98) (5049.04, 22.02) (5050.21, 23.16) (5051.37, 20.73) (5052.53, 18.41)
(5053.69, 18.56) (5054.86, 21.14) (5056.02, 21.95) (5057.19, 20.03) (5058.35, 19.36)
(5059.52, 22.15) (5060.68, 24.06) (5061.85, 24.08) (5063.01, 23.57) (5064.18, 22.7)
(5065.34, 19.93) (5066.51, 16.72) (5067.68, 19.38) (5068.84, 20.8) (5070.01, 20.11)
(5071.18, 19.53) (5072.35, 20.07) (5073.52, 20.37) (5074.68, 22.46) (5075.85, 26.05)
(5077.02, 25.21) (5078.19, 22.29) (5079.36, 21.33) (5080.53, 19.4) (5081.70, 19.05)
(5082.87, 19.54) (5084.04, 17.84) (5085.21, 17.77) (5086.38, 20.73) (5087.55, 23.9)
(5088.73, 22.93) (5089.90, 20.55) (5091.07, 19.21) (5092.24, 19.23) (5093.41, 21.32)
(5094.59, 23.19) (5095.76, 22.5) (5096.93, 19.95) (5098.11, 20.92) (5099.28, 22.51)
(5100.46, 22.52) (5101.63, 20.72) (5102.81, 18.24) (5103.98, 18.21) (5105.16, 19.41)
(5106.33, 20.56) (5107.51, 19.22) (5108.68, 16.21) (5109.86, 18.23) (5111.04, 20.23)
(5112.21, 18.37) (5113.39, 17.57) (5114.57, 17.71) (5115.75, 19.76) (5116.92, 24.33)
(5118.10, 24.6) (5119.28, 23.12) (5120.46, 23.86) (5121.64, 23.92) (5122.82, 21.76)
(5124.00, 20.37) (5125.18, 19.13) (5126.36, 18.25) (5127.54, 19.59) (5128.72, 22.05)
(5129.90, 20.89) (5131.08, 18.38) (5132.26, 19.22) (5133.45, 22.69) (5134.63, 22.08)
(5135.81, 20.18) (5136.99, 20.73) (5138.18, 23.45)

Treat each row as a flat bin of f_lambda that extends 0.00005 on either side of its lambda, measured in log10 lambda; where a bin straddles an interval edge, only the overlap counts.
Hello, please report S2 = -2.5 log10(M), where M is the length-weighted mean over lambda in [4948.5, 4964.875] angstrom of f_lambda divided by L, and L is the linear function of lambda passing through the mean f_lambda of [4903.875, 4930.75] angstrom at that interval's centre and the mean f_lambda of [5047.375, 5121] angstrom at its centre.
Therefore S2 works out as 0.14 mag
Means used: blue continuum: 23.2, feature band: 19.8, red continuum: 20.8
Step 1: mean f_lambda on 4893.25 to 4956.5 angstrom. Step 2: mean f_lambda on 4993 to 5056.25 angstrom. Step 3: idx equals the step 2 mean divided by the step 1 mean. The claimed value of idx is 0.8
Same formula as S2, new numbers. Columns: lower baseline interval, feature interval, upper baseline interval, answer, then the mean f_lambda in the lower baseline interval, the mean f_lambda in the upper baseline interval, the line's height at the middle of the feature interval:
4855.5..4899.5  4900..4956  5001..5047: -0.23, 19.7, 18.9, 19.4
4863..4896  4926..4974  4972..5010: -0.17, 19.8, 18.6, 19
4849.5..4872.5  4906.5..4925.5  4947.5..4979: -0.14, 19.1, 20.1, 19.7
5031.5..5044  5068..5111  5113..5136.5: 0.01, 20.3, 21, 20.7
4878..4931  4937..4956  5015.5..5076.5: -0.15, 21.9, 20.7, 21.5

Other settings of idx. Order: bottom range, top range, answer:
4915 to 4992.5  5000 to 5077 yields 0.92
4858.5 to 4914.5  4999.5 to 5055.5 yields 0.92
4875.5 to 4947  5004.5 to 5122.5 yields 0.91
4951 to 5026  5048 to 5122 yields 1.12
